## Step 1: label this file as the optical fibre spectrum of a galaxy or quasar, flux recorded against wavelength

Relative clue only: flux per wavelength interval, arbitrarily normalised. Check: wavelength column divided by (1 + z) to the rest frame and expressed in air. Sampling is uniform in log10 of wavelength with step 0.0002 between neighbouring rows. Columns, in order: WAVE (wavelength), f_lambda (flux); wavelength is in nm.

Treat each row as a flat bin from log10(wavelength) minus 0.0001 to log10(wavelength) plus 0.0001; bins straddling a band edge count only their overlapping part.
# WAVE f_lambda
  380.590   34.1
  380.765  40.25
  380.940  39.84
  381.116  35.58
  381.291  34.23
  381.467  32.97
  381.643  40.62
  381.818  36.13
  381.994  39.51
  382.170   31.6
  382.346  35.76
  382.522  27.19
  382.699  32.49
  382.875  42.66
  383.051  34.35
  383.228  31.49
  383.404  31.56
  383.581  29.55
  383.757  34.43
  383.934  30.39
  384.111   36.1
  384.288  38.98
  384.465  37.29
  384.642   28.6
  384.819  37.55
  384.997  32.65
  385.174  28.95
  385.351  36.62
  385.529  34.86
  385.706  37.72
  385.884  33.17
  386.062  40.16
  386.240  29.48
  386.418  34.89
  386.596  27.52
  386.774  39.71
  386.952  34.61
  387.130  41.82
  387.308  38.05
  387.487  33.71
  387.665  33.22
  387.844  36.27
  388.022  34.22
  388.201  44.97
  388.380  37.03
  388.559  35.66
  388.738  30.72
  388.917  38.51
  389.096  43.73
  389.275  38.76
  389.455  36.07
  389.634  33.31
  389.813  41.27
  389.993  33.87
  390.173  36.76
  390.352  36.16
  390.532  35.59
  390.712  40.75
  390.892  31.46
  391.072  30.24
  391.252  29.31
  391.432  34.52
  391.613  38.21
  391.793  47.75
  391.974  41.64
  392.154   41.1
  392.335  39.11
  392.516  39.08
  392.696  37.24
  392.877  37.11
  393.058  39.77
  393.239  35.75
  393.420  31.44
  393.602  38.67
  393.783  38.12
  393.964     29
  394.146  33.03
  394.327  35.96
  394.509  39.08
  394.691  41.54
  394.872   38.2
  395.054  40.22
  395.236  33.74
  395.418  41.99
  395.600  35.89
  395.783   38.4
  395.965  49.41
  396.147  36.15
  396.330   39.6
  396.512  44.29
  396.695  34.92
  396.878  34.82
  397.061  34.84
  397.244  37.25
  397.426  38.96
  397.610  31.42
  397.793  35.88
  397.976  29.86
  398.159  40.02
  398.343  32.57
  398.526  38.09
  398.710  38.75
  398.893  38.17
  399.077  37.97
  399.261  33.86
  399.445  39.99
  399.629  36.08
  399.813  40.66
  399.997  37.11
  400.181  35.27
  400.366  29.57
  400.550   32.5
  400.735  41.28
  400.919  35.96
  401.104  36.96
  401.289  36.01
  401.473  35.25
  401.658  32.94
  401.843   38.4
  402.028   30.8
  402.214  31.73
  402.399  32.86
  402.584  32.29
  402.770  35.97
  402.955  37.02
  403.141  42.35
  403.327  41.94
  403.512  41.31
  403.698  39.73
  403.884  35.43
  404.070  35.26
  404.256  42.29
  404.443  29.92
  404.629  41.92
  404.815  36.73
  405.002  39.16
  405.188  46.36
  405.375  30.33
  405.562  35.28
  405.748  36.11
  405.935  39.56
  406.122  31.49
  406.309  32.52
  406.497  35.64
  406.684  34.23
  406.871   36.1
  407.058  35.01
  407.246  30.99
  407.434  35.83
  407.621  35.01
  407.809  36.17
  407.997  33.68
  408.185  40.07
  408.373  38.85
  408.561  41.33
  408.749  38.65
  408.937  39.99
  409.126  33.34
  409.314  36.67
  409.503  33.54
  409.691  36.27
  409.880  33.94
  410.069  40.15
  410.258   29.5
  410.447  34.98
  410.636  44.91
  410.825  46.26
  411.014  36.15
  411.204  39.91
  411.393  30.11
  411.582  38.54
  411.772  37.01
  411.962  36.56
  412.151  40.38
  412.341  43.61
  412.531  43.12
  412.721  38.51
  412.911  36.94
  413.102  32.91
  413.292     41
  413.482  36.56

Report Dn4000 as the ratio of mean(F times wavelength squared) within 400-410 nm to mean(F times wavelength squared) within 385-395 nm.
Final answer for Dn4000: 1.07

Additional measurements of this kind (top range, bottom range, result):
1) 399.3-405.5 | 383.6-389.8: 1.12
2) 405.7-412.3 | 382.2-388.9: 1.19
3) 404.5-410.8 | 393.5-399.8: 1.04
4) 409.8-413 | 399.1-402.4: 1.14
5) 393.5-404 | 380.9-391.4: 1.11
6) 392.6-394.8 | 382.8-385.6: 1.12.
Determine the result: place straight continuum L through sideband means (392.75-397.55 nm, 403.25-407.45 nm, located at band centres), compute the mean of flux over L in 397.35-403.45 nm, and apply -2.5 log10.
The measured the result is 0.032 mag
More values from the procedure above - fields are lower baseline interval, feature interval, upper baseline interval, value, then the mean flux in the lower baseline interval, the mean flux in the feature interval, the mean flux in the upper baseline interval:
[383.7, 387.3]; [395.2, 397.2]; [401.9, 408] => -0.09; 34.9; 38.6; 36.1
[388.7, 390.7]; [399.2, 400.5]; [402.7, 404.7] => 0.06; 37.1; 36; 38.5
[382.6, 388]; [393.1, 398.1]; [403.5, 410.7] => -0.05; 34.6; 37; 36.5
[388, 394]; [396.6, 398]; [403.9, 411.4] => 0.06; 37.1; 35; 36.7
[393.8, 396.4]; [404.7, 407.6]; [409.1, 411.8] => 0.04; 38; 35.7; 36.8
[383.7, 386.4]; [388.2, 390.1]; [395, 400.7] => -0.06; 34.5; 37.3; 37.1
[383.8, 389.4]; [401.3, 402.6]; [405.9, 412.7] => 0.09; 35.7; 33.7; 36.9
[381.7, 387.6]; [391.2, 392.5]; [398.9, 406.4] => -0.11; 34.6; 39.1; 36.5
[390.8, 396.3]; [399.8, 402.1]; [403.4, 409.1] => 0.05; 37.5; 35.5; 36.8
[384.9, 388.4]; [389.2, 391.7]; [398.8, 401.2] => 0.01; 35.5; 35.4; 36.6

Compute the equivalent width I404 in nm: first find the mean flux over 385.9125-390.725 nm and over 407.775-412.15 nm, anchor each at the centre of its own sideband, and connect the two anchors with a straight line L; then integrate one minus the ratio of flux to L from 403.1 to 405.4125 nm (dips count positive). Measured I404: -0.11 nm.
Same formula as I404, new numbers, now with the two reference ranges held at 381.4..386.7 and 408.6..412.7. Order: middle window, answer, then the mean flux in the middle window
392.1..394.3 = -0.067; 36.5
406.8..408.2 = 0.088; 35.1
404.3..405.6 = -0.011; 37.4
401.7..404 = 0.014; 36.6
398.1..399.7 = -0.044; 37.2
